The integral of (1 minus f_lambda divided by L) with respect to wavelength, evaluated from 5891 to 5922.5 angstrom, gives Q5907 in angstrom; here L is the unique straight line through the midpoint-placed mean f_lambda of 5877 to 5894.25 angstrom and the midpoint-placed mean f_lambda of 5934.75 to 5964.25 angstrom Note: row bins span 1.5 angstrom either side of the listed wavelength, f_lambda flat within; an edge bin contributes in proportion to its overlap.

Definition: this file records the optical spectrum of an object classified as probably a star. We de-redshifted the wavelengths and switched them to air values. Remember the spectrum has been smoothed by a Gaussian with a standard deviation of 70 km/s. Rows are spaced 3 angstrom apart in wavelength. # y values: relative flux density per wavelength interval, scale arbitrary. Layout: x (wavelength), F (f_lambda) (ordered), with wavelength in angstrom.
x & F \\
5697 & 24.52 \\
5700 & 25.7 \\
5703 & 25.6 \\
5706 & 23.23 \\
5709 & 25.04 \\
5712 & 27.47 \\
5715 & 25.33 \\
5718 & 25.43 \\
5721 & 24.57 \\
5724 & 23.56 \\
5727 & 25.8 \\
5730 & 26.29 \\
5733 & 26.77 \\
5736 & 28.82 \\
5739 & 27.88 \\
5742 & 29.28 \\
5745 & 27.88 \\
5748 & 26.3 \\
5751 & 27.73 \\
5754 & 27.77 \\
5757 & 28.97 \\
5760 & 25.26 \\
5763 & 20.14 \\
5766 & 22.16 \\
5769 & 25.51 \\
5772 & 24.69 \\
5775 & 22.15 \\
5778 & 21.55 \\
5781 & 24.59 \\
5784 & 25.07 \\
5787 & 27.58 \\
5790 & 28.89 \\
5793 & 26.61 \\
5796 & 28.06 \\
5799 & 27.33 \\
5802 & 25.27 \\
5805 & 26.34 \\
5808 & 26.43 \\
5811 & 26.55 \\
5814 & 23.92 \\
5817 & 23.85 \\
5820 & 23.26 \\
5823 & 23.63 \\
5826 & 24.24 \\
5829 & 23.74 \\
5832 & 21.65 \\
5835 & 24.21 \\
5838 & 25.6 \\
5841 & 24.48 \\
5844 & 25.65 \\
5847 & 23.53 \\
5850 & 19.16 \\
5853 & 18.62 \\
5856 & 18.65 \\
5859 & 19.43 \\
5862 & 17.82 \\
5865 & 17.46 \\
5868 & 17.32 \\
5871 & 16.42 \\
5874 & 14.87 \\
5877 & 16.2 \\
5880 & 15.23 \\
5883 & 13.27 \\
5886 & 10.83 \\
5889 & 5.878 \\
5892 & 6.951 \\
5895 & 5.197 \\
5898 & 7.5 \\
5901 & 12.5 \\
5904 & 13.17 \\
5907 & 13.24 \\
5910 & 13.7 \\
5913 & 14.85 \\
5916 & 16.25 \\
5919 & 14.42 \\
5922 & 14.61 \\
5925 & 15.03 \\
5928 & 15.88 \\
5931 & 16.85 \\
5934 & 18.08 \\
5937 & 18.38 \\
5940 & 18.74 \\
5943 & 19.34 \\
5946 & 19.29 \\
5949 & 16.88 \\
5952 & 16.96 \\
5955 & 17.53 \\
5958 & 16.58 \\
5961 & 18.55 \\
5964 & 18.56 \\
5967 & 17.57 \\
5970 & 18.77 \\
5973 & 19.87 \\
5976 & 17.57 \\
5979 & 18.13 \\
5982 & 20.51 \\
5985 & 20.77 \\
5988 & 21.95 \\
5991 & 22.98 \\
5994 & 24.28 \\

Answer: 3.1 angstrom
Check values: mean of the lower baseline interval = 10.7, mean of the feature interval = 12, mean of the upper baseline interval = 18.1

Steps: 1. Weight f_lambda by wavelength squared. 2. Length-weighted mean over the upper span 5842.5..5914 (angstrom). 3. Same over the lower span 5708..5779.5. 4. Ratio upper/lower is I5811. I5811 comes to 0.61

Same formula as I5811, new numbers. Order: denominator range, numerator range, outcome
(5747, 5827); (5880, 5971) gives 0.62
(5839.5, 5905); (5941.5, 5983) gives 1.22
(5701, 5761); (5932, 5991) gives 0.77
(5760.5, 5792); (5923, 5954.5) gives 0.76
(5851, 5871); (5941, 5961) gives 1.02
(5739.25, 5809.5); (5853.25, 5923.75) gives 0.55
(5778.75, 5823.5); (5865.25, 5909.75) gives 0.49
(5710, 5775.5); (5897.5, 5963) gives 0.66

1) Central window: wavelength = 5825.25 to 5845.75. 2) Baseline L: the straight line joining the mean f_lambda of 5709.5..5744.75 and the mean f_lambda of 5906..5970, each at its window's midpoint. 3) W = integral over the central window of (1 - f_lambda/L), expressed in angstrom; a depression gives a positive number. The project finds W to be -2.59 angstrom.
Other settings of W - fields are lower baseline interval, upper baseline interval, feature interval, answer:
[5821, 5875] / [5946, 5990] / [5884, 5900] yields 9.9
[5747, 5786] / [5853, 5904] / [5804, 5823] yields -4.5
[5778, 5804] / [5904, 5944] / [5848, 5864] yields 1.8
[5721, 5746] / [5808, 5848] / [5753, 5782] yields 1.9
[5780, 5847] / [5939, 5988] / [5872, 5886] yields 4.9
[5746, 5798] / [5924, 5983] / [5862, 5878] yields 3.6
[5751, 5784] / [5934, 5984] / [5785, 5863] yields -4.6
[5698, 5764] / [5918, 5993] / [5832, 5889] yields 8.3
